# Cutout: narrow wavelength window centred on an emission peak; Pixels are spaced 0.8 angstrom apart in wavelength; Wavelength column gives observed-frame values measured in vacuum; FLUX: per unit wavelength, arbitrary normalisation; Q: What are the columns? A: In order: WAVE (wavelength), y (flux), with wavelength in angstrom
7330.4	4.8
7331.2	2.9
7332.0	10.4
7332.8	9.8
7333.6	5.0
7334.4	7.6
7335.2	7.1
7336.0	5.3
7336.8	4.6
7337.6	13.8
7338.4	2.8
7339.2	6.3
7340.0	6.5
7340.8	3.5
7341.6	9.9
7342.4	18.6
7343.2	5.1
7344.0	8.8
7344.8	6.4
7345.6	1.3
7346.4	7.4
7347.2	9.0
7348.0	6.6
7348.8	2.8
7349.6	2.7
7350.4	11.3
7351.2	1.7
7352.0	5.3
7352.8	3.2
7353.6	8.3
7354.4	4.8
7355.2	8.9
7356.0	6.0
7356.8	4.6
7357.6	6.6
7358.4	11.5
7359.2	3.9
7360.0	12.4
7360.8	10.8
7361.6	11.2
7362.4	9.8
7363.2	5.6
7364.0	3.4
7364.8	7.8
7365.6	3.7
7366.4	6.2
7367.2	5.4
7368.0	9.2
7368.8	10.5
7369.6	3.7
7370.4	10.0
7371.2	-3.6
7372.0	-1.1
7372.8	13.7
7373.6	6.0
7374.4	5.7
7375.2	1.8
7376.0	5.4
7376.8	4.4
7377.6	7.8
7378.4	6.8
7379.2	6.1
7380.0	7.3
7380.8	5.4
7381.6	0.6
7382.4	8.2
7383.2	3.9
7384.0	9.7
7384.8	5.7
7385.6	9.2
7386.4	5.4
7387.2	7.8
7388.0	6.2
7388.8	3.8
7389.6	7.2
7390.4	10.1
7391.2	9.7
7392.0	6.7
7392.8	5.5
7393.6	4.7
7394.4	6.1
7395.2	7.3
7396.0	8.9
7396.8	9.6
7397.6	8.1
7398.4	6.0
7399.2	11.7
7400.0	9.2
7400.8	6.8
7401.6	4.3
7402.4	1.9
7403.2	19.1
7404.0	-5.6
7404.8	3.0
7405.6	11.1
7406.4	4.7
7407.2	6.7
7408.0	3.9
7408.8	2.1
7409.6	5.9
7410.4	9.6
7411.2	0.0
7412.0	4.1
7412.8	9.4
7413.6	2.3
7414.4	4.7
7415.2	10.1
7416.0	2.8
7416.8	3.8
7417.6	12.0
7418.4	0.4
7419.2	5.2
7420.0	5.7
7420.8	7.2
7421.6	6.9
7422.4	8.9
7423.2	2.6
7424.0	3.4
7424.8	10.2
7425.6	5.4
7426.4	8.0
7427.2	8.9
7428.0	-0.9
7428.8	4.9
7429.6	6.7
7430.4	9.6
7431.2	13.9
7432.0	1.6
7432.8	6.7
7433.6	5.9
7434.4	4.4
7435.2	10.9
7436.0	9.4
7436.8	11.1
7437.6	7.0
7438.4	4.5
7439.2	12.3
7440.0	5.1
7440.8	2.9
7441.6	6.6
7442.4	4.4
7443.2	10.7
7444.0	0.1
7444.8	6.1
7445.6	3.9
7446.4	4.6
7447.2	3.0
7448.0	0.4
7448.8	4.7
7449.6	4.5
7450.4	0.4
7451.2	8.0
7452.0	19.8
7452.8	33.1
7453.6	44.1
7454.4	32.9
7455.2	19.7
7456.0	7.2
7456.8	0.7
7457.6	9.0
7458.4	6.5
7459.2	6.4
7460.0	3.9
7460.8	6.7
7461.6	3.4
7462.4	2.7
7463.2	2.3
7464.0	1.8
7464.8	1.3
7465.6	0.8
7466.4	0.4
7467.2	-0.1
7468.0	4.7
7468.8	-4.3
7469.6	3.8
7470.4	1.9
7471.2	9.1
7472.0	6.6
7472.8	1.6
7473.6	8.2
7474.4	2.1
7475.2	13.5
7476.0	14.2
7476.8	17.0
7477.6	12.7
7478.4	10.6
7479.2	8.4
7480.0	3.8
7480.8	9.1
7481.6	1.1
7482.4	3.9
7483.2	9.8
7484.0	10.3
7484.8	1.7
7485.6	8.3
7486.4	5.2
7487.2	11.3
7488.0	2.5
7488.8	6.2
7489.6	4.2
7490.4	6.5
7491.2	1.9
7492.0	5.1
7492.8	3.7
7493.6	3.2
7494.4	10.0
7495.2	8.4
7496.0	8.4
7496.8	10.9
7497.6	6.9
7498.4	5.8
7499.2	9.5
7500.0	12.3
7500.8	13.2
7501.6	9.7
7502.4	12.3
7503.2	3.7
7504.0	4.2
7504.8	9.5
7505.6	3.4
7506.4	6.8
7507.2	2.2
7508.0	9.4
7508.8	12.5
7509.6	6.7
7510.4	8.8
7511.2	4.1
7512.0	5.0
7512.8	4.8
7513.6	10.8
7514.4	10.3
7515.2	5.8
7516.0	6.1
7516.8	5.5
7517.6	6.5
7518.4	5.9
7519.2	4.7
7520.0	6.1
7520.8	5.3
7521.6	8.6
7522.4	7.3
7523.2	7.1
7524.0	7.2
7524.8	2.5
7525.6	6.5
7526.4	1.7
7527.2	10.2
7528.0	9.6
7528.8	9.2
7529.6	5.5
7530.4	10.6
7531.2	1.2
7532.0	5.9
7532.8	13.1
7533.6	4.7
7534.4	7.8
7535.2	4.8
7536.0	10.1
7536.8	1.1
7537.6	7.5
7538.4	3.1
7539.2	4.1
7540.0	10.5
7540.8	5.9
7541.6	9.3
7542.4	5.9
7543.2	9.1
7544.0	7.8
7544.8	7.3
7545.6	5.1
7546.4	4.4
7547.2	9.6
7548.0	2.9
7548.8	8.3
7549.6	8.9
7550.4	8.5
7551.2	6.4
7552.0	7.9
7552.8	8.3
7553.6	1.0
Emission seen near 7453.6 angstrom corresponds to Halpha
